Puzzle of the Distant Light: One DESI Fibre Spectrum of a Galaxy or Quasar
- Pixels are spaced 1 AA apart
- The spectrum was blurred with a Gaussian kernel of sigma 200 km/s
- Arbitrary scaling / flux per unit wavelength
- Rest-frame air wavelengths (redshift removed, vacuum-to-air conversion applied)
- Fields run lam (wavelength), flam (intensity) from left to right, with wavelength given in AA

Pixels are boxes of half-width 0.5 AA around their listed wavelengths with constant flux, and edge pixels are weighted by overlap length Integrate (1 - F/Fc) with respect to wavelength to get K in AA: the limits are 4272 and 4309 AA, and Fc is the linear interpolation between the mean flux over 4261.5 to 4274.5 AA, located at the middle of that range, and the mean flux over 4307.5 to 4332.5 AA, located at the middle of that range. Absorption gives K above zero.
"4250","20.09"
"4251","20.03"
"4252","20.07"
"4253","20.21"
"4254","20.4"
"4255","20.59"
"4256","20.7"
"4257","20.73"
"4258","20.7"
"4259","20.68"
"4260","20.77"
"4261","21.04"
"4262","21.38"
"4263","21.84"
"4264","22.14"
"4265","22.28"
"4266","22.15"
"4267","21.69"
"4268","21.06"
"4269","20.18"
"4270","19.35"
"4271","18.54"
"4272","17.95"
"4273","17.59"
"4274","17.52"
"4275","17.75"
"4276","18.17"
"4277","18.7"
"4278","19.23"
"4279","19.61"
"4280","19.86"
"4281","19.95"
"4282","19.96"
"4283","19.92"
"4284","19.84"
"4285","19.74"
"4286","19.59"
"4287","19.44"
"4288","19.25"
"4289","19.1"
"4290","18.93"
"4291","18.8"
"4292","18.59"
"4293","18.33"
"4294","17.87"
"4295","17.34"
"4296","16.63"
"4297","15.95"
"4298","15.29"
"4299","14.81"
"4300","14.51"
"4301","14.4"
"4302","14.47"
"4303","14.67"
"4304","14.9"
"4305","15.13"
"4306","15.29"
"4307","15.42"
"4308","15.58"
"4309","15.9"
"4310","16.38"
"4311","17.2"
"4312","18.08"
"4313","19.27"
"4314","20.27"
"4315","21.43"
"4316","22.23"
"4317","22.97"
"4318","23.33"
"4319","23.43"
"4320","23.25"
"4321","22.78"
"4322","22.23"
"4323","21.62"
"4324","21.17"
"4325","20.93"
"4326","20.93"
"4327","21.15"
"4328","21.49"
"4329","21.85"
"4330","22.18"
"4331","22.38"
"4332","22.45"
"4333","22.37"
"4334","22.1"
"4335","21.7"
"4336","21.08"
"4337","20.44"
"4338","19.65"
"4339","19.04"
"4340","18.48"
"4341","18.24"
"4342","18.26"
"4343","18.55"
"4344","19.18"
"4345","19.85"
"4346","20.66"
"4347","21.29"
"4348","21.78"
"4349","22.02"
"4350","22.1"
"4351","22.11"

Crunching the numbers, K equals 5.35 AA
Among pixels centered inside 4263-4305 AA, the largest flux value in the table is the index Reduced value 22.28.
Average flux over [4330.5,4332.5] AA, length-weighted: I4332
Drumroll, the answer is 22.4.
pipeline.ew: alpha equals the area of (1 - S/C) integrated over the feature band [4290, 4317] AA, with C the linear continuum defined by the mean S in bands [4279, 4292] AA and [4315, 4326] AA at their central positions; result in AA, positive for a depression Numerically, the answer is 5.0 AA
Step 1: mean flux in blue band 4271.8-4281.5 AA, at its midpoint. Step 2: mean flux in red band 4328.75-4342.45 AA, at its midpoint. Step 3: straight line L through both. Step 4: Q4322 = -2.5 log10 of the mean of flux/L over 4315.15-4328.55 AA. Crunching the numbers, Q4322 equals -0.10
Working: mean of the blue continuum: 18.7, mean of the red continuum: 20.7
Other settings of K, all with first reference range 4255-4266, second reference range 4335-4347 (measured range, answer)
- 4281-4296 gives 1.2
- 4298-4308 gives 2.7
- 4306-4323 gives 0.2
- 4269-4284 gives 1.4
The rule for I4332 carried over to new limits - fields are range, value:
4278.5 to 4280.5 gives 19.7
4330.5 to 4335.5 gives 22.2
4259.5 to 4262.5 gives 21.1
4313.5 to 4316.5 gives 21.3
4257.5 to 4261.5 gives 20.8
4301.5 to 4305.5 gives 14.8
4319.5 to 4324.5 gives 22.2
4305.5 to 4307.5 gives 15.4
